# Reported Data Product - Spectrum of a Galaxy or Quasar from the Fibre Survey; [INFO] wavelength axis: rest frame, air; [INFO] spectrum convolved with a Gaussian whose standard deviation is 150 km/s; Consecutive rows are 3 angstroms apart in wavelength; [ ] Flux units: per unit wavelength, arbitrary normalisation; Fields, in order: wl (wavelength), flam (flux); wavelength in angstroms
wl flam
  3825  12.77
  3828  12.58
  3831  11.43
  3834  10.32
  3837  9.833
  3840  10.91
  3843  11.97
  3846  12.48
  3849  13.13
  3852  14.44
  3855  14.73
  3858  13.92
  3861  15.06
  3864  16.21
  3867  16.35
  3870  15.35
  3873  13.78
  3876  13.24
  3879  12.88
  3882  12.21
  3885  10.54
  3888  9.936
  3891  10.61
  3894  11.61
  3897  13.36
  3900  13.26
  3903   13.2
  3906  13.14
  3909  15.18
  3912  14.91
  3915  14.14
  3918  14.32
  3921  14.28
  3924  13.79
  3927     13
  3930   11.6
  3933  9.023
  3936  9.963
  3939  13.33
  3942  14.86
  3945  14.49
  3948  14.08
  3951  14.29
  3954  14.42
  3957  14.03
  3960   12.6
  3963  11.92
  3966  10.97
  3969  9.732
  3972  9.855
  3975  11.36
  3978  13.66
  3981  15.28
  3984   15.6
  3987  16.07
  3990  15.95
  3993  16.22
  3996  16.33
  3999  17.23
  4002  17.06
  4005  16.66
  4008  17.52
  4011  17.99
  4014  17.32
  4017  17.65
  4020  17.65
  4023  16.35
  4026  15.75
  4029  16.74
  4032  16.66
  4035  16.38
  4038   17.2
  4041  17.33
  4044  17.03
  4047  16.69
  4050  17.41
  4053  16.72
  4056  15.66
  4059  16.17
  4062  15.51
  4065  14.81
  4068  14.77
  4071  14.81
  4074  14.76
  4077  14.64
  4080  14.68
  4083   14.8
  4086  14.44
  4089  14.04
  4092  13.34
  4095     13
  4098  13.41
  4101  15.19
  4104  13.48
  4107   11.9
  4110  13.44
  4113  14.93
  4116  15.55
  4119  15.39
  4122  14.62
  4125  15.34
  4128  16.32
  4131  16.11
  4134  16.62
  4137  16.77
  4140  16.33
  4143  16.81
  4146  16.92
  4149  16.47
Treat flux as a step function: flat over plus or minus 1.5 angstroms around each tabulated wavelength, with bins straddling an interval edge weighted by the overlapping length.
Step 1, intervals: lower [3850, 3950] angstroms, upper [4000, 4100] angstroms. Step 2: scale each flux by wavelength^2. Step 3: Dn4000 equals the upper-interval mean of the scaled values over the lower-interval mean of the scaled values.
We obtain 1.28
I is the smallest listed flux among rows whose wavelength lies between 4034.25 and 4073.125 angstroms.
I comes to 14.77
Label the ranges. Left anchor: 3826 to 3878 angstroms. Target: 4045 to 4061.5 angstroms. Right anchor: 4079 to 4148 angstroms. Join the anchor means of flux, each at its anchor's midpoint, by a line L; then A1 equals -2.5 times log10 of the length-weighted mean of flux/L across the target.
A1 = -0.13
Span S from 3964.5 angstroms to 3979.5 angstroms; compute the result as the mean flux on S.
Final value 11.1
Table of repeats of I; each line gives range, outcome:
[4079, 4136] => 11.9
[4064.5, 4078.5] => 14.64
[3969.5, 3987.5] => 9.855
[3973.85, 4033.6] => 11.36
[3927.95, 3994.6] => 9.023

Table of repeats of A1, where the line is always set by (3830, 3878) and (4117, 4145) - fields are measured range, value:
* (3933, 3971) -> 0.13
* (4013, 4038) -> -0.12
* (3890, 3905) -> 0.11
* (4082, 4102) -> 0.12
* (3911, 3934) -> 0.07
